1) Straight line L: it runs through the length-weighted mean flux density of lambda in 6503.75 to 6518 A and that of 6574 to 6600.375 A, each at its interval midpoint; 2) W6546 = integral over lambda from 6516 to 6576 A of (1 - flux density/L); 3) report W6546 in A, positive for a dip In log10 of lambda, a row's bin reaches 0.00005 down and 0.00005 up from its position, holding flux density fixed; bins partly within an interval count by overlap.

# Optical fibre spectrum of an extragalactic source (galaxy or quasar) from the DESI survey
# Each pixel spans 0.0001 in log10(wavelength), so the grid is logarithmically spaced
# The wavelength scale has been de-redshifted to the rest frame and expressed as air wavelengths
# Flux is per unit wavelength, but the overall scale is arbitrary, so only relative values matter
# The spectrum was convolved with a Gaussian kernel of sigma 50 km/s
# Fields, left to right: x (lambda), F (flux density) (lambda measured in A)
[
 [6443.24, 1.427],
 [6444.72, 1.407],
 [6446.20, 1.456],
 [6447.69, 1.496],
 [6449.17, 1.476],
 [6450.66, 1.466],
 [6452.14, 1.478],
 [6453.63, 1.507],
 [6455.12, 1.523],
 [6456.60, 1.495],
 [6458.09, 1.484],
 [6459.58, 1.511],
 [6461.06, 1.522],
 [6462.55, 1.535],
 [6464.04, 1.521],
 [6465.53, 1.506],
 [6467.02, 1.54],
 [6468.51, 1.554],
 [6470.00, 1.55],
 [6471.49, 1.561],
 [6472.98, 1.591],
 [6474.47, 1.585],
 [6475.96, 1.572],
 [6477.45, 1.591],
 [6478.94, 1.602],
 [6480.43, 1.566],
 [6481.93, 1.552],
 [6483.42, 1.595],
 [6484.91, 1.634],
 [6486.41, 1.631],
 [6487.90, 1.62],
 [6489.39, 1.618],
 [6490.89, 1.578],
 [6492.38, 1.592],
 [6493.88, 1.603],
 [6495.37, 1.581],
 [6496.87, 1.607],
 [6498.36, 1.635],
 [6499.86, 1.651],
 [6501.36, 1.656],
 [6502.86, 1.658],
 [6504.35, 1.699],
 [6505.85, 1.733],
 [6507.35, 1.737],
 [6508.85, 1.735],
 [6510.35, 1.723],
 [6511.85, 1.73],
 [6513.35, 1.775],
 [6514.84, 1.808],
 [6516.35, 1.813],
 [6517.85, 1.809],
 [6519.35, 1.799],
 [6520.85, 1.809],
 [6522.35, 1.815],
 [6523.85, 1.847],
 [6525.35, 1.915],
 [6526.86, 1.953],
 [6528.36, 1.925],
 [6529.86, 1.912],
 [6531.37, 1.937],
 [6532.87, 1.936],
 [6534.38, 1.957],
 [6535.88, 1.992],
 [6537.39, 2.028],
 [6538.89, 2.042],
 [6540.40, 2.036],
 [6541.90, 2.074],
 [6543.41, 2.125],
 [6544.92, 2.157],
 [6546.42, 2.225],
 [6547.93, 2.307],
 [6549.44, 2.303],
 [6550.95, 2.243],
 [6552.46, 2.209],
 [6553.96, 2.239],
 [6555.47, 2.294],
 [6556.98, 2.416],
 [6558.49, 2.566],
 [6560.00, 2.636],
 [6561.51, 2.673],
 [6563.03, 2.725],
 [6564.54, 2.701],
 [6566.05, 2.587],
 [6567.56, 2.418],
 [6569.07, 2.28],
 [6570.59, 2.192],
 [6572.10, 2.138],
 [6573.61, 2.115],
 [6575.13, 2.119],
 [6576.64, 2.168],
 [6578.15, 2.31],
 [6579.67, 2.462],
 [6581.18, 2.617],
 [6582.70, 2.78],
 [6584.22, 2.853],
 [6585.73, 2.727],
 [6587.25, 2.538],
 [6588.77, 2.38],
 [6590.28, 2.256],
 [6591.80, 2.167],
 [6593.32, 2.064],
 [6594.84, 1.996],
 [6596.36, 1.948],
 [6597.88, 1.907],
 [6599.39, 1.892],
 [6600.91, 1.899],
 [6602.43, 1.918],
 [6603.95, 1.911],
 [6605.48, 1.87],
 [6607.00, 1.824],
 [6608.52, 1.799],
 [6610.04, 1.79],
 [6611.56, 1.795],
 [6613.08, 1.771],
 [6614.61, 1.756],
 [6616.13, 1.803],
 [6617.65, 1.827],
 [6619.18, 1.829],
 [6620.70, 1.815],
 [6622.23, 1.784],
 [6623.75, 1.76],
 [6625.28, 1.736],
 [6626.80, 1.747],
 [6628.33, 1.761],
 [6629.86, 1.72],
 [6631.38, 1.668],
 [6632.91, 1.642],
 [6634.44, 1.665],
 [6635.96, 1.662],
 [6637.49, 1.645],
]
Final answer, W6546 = -4.5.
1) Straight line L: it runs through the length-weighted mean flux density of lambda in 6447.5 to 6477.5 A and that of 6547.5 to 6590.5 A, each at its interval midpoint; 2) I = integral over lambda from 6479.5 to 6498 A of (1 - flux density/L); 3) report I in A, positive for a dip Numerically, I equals 1.6 A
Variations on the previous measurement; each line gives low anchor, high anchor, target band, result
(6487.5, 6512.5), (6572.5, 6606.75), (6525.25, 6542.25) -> -1.0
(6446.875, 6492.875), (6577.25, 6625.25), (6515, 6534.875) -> -1.3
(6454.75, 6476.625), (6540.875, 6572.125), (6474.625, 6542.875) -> 6.0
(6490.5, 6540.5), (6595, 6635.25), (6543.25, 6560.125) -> -4.8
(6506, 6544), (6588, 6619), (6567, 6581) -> -2.5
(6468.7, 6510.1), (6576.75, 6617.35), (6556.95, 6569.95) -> -4.0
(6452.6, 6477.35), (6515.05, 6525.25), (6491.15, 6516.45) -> 0.8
